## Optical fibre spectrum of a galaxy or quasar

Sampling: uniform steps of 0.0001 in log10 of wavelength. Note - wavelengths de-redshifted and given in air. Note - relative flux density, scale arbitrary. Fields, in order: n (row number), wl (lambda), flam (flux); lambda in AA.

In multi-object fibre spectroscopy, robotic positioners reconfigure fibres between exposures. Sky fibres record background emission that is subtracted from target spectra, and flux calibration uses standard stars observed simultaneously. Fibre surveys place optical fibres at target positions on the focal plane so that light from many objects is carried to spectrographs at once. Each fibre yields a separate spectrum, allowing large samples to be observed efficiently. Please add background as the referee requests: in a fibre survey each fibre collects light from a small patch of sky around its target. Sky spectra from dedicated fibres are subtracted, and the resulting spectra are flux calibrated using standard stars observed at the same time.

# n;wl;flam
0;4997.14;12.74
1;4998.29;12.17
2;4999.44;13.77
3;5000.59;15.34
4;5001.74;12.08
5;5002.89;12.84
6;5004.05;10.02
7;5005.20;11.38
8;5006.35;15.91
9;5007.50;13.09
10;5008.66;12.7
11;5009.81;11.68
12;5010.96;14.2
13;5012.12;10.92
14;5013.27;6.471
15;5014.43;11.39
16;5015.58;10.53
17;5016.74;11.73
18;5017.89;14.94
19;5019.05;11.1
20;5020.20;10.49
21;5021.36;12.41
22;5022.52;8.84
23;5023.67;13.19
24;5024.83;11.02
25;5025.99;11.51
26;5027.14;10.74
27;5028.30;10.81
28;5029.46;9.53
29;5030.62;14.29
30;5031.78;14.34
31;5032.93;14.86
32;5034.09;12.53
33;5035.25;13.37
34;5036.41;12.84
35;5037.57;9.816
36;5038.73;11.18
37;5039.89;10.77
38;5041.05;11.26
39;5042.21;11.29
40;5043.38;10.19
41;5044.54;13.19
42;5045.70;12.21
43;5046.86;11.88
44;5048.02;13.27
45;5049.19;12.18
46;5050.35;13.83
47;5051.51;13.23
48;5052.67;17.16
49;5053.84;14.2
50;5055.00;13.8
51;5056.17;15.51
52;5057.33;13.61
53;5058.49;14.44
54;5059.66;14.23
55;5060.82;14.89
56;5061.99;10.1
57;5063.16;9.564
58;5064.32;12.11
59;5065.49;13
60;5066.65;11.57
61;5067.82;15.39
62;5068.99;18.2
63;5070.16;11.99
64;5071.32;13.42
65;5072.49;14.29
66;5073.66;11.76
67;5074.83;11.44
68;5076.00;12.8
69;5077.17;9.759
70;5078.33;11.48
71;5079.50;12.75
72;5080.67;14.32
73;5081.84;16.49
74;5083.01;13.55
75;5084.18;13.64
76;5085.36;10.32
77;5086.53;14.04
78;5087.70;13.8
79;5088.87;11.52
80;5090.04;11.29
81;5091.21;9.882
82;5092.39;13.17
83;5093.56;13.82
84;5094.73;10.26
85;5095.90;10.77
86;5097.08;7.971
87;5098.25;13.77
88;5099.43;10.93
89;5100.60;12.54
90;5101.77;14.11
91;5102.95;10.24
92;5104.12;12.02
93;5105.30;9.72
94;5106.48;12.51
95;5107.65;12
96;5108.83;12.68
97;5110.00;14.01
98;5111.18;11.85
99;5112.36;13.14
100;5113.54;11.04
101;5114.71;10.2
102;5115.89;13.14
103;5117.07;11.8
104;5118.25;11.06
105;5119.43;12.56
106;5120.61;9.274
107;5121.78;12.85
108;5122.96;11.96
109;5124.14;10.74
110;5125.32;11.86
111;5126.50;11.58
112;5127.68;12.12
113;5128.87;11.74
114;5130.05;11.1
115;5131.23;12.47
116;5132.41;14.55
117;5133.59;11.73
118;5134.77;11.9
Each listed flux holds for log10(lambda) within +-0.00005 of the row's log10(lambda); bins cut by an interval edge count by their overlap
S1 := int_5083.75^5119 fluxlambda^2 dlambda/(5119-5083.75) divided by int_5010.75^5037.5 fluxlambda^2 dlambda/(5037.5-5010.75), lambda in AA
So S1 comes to 1.04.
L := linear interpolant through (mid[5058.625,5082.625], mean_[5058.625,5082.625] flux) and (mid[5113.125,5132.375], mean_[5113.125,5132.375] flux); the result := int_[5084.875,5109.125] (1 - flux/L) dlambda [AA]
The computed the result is 1.1 AA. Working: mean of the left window 13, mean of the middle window 11.8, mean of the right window 11.7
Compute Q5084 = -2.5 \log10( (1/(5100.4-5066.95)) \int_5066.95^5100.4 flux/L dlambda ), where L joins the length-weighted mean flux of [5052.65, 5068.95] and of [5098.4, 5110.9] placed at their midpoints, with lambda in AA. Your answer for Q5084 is 0.02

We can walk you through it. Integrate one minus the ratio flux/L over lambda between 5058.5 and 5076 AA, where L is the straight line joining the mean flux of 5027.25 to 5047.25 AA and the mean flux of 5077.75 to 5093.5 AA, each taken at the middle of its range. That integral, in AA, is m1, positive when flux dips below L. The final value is -0.7 AA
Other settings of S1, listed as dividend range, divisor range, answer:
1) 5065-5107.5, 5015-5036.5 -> 1.06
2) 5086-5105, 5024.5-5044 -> 1.03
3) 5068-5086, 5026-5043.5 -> 1.12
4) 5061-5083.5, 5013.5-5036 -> 1.10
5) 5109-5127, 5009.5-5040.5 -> 1.05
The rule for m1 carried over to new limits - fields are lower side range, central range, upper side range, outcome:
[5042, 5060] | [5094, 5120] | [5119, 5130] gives 0.6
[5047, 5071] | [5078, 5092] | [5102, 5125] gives -0.1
